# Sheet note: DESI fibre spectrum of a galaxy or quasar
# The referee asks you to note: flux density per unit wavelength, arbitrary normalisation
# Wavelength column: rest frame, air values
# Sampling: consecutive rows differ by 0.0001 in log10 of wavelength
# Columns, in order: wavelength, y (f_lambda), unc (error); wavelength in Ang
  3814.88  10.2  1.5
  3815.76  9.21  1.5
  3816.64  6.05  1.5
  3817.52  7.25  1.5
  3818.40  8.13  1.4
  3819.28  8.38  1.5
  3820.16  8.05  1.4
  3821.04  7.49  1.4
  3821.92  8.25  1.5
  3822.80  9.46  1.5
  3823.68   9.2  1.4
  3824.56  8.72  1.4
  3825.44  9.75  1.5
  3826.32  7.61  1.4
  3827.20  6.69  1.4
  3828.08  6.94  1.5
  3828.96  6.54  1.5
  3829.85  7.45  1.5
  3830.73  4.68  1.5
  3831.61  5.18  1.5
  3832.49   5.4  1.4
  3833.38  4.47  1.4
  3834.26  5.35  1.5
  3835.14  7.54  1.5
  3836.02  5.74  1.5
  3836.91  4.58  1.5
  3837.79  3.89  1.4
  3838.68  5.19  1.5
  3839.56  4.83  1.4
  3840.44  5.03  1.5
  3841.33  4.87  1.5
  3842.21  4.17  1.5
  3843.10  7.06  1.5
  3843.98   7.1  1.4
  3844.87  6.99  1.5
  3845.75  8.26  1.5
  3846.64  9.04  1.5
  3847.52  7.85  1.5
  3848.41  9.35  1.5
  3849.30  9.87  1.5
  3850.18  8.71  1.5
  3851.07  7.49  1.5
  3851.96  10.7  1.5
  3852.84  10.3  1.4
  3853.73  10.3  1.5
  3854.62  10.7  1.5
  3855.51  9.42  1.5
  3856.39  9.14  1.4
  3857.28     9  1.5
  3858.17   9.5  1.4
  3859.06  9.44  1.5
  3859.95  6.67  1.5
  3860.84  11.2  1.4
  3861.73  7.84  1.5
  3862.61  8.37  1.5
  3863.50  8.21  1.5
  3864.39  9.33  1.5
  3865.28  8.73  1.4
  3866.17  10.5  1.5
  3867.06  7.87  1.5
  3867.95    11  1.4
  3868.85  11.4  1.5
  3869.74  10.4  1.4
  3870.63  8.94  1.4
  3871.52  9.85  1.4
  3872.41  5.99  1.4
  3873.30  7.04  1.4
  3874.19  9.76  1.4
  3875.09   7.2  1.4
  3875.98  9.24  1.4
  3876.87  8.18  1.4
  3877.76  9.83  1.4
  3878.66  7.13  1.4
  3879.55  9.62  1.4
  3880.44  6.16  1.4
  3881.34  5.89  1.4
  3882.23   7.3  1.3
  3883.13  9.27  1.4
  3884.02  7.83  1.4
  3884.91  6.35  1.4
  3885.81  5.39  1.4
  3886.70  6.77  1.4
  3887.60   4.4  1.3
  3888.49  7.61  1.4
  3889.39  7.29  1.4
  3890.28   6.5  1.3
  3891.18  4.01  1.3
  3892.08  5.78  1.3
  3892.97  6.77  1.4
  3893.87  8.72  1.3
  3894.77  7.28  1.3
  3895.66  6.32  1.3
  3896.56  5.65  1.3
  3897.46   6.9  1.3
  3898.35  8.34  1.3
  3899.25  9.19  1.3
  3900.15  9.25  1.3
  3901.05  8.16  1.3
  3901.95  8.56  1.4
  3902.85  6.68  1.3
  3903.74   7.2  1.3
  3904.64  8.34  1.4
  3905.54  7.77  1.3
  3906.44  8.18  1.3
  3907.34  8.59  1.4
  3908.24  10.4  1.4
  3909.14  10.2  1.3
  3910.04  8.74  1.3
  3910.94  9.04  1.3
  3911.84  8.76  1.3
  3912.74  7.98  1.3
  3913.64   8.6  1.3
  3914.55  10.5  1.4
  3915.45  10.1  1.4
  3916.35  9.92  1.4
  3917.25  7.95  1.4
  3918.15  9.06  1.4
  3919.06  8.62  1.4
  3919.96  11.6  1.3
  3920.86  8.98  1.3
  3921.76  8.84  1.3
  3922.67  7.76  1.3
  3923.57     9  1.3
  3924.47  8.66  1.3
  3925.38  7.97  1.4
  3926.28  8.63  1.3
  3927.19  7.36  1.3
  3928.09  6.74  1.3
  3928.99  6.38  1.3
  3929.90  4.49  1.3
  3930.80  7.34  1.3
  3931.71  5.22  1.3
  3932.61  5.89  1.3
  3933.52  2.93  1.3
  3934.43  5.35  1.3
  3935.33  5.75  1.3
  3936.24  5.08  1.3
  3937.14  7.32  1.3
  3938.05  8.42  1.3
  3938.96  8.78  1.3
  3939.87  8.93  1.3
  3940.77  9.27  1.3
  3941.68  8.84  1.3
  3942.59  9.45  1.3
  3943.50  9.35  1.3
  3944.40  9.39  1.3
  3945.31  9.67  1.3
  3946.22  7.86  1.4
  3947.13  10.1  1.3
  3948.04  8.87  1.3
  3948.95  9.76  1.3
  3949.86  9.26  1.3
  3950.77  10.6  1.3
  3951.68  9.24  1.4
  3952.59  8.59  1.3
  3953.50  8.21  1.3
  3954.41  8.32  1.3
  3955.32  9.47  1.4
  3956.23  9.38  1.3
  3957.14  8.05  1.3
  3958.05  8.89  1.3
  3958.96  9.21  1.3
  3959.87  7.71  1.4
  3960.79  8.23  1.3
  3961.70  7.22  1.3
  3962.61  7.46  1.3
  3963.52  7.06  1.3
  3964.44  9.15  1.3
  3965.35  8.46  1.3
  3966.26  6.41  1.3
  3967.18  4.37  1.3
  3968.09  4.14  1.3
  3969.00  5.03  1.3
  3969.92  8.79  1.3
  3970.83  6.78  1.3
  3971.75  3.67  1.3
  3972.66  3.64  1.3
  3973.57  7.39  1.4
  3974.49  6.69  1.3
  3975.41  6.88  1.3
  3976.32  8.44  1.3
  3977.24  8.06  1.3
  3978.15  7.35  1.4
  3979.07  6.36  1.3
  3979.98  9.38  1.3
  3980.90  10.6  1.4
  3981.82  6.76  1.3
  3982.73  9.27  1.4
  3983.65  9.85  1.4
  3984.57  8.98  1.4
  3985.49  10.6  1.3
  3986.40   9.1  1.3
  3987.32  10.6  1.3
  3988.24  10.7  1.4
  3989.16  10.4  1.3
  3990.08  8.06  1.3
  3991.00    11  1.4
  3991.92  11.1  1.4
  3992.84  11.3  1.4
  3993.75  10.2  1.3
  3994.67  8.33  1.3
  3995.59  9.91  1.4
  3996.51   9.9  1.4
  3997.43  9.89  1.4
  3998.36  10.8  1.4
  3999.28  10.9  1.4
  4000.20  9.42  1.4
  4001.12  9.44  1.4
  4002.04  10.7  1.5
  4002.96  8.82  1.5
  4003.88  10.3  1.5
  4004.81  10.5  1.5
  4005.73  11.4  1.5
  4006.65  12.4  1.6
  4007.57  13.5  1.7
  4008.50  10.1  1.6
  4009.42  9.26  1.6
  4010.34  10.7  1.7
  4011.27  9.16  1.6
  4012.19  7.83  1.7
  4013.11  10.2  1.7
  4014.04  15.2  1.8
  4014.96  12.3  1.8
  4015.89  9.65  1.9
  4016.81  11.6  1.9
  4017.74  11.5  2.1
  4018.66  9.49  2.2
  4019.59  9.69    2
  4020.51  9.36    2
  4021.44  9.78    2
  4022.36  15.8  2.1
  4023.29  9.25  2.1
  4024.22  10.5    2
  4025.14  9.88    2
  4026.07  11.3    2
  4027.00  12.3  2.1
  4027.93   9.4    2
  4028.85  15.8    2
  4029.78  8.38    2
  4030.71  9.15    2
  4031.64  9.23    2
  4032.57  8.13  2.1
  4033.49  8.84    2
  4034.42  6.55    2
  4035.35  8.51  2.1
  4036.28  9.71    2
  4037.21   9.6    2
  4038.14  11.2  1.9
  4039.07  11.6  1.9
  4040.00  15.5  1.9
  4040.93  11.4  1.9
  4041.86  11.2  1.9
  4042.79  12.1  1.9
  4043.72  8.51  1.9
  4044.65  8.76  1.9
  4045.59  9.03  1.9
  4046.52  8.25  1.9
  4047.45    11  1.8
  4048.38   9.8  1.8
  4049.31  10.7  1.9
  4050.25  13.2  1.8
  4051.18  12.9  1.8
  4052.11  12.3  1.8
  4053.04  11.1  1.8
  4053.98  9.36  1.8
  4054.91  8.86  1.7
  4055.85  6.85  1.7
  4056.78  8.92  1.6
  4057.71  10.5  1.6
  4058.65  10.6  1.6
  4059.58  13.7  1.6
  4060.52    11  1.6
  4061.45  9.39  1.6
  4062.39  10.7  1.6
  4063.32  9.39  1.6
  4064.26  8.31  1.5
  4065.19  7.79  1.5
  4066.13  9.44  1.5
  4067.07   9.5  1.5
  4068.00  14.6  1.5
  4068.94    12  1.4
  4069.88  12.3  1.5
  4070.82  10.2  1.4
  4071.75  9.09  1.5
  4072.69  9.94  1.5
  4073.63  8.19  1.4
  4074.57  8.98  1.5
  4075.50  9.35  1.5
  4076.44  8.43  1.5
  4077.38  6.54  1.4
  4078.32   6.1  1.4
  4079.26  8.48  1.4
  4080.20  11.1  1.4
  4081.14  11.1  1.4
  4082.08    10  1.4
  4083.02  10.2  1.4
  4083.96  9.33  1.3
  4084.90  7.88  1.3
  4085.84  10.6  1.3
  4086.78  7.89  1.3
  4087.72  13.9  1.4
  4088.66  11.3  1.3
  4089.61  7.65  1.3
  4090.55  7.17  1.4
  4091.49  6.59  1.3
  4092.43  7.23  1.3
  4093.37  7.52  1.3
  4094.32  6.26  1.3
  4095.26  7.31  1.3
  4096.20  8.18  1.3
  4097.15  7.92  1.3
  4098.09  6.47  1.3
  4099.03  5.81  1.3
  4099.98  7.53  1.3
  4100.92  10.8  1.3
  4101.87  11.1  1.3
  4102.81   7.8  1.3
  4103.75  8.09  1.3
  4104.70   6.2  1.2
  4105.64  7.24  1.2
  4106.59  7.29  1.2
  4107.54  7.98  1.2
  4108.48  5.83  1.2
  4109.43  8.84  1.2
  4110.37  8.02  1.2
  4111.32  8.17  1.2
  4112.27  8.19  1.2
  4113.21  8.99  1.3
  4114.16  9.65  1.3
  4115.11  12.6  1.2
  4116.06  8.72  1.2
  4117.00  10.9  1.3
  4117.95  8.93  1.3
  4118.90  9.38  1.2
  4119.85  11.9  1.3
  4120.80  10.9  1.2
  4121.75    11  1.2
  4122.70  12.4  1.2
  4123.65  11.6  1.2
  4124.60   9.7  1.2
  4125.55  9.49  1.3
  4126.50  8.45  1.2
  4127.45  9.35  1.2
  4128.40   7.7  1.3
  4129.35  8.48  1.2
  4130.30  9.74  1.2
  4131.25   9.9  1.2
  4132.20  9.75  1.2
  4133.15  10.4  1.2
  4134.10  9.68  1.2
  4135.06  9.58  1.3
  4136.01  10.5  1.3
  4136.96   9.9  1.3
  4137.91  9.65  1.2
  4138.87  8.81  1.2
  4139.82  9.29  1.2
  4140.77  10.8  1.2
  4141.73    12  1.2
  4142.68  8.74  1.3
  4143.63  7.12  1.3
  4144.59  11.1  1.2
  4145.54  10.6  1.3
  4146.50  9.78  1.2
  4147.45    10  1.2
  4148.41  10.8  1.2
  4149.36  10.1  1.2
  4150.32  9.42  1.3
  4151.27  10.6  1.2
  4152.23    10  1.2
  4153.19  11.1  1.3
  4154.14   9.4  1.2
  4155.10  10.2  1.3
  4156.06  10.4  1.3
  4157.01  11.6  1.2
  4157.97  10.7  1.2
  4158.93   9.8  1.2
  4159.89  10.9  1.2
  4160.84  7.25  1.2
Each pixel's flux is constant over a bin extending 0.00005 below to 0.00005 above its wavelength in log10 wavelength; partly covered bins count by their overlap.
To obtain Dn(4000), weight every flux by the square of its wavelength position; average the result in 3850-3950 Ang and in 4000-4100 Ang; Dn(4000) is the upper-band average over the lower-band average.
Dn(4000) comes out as 1.30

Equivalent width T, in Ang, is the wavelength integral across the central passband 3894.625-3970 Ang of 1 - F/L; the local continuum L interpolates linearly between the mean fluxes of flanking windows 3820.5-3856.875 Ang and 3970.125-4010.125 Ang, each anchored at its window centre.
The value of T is 3.9 Ang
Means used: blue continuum 7.35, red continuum 9.28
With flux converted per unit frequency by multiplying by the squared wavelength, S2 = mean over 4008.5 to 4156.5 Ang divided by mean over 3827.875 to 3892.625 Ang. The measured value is 1.4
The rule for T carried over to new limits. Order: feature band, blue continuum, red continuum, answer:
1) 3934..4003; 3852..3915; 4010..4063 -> 7.24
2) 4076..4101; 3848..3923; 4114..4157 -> 3.27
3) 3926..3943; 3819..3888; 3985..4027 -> 4.26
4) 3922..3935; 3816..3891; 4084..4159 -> 2.32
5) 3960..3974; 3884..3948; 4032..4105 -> 3.07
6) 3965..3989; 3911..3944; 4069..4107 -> 1.52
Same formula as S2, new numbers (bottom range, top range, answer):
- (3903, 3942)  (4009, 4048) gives 1.37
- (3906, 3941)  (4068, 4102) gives 1.21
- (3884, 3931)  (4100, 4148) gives 1.33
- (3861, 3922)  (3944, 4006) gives 1.11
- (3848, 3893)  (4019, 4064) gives 1.36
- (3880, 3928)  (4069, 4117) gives 1.20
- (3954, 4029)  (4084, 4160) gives 1.06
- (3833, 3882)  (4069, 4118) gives 1.22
